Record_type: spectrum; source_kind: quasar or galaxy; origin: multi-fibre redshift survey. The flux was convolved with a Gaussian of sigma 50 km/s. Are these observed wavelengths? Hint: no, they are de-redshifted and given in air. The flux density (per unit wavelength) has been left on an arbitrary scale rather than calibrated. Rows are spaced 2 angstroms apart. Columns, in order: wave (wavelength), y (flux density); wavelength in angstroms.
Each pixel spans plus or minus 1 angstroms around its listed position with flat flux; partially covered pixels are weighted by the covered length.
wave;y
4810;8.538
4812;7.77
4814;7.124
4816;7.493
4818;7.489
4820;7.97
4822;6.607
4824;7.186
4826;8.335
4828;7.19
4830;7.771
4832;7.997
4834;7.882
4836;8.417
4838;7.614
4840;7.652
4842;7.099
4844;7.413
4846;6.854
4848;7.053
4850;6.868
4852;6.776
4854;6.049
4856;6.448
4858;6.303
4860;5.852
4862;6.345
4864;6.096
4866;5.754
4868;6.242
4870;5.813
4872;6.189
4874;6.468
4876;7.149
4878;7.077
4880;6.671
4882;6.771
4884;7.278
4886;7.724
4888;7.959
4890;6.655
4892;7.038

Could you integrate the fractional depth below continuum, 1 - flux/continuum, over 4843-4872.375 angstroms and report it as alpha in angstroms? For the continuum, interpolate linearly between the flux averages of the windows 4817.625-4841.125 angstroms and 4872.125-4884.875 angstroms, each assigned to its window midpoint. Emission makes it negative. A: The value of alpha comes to 3.3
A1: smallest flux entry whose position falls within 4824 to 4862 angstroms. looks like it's 5.852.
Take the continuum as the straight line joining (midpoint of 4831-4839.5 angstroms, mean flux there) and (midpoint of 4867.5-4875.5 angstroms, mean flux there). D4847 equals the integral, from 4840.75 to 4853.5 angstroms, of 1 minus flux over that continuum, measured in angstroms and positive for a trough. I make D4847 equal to 0.71 angstroms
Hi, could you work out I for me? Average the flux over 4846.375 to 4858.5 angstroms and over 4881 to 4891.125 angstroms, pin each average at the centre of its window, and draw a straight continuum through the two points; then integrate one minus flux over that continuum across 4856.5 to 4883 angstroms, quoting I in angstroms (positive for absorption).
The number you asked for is 2.2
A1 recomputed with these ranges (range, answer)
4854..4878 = 5.754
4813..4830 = 6.607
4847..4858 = 6.049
